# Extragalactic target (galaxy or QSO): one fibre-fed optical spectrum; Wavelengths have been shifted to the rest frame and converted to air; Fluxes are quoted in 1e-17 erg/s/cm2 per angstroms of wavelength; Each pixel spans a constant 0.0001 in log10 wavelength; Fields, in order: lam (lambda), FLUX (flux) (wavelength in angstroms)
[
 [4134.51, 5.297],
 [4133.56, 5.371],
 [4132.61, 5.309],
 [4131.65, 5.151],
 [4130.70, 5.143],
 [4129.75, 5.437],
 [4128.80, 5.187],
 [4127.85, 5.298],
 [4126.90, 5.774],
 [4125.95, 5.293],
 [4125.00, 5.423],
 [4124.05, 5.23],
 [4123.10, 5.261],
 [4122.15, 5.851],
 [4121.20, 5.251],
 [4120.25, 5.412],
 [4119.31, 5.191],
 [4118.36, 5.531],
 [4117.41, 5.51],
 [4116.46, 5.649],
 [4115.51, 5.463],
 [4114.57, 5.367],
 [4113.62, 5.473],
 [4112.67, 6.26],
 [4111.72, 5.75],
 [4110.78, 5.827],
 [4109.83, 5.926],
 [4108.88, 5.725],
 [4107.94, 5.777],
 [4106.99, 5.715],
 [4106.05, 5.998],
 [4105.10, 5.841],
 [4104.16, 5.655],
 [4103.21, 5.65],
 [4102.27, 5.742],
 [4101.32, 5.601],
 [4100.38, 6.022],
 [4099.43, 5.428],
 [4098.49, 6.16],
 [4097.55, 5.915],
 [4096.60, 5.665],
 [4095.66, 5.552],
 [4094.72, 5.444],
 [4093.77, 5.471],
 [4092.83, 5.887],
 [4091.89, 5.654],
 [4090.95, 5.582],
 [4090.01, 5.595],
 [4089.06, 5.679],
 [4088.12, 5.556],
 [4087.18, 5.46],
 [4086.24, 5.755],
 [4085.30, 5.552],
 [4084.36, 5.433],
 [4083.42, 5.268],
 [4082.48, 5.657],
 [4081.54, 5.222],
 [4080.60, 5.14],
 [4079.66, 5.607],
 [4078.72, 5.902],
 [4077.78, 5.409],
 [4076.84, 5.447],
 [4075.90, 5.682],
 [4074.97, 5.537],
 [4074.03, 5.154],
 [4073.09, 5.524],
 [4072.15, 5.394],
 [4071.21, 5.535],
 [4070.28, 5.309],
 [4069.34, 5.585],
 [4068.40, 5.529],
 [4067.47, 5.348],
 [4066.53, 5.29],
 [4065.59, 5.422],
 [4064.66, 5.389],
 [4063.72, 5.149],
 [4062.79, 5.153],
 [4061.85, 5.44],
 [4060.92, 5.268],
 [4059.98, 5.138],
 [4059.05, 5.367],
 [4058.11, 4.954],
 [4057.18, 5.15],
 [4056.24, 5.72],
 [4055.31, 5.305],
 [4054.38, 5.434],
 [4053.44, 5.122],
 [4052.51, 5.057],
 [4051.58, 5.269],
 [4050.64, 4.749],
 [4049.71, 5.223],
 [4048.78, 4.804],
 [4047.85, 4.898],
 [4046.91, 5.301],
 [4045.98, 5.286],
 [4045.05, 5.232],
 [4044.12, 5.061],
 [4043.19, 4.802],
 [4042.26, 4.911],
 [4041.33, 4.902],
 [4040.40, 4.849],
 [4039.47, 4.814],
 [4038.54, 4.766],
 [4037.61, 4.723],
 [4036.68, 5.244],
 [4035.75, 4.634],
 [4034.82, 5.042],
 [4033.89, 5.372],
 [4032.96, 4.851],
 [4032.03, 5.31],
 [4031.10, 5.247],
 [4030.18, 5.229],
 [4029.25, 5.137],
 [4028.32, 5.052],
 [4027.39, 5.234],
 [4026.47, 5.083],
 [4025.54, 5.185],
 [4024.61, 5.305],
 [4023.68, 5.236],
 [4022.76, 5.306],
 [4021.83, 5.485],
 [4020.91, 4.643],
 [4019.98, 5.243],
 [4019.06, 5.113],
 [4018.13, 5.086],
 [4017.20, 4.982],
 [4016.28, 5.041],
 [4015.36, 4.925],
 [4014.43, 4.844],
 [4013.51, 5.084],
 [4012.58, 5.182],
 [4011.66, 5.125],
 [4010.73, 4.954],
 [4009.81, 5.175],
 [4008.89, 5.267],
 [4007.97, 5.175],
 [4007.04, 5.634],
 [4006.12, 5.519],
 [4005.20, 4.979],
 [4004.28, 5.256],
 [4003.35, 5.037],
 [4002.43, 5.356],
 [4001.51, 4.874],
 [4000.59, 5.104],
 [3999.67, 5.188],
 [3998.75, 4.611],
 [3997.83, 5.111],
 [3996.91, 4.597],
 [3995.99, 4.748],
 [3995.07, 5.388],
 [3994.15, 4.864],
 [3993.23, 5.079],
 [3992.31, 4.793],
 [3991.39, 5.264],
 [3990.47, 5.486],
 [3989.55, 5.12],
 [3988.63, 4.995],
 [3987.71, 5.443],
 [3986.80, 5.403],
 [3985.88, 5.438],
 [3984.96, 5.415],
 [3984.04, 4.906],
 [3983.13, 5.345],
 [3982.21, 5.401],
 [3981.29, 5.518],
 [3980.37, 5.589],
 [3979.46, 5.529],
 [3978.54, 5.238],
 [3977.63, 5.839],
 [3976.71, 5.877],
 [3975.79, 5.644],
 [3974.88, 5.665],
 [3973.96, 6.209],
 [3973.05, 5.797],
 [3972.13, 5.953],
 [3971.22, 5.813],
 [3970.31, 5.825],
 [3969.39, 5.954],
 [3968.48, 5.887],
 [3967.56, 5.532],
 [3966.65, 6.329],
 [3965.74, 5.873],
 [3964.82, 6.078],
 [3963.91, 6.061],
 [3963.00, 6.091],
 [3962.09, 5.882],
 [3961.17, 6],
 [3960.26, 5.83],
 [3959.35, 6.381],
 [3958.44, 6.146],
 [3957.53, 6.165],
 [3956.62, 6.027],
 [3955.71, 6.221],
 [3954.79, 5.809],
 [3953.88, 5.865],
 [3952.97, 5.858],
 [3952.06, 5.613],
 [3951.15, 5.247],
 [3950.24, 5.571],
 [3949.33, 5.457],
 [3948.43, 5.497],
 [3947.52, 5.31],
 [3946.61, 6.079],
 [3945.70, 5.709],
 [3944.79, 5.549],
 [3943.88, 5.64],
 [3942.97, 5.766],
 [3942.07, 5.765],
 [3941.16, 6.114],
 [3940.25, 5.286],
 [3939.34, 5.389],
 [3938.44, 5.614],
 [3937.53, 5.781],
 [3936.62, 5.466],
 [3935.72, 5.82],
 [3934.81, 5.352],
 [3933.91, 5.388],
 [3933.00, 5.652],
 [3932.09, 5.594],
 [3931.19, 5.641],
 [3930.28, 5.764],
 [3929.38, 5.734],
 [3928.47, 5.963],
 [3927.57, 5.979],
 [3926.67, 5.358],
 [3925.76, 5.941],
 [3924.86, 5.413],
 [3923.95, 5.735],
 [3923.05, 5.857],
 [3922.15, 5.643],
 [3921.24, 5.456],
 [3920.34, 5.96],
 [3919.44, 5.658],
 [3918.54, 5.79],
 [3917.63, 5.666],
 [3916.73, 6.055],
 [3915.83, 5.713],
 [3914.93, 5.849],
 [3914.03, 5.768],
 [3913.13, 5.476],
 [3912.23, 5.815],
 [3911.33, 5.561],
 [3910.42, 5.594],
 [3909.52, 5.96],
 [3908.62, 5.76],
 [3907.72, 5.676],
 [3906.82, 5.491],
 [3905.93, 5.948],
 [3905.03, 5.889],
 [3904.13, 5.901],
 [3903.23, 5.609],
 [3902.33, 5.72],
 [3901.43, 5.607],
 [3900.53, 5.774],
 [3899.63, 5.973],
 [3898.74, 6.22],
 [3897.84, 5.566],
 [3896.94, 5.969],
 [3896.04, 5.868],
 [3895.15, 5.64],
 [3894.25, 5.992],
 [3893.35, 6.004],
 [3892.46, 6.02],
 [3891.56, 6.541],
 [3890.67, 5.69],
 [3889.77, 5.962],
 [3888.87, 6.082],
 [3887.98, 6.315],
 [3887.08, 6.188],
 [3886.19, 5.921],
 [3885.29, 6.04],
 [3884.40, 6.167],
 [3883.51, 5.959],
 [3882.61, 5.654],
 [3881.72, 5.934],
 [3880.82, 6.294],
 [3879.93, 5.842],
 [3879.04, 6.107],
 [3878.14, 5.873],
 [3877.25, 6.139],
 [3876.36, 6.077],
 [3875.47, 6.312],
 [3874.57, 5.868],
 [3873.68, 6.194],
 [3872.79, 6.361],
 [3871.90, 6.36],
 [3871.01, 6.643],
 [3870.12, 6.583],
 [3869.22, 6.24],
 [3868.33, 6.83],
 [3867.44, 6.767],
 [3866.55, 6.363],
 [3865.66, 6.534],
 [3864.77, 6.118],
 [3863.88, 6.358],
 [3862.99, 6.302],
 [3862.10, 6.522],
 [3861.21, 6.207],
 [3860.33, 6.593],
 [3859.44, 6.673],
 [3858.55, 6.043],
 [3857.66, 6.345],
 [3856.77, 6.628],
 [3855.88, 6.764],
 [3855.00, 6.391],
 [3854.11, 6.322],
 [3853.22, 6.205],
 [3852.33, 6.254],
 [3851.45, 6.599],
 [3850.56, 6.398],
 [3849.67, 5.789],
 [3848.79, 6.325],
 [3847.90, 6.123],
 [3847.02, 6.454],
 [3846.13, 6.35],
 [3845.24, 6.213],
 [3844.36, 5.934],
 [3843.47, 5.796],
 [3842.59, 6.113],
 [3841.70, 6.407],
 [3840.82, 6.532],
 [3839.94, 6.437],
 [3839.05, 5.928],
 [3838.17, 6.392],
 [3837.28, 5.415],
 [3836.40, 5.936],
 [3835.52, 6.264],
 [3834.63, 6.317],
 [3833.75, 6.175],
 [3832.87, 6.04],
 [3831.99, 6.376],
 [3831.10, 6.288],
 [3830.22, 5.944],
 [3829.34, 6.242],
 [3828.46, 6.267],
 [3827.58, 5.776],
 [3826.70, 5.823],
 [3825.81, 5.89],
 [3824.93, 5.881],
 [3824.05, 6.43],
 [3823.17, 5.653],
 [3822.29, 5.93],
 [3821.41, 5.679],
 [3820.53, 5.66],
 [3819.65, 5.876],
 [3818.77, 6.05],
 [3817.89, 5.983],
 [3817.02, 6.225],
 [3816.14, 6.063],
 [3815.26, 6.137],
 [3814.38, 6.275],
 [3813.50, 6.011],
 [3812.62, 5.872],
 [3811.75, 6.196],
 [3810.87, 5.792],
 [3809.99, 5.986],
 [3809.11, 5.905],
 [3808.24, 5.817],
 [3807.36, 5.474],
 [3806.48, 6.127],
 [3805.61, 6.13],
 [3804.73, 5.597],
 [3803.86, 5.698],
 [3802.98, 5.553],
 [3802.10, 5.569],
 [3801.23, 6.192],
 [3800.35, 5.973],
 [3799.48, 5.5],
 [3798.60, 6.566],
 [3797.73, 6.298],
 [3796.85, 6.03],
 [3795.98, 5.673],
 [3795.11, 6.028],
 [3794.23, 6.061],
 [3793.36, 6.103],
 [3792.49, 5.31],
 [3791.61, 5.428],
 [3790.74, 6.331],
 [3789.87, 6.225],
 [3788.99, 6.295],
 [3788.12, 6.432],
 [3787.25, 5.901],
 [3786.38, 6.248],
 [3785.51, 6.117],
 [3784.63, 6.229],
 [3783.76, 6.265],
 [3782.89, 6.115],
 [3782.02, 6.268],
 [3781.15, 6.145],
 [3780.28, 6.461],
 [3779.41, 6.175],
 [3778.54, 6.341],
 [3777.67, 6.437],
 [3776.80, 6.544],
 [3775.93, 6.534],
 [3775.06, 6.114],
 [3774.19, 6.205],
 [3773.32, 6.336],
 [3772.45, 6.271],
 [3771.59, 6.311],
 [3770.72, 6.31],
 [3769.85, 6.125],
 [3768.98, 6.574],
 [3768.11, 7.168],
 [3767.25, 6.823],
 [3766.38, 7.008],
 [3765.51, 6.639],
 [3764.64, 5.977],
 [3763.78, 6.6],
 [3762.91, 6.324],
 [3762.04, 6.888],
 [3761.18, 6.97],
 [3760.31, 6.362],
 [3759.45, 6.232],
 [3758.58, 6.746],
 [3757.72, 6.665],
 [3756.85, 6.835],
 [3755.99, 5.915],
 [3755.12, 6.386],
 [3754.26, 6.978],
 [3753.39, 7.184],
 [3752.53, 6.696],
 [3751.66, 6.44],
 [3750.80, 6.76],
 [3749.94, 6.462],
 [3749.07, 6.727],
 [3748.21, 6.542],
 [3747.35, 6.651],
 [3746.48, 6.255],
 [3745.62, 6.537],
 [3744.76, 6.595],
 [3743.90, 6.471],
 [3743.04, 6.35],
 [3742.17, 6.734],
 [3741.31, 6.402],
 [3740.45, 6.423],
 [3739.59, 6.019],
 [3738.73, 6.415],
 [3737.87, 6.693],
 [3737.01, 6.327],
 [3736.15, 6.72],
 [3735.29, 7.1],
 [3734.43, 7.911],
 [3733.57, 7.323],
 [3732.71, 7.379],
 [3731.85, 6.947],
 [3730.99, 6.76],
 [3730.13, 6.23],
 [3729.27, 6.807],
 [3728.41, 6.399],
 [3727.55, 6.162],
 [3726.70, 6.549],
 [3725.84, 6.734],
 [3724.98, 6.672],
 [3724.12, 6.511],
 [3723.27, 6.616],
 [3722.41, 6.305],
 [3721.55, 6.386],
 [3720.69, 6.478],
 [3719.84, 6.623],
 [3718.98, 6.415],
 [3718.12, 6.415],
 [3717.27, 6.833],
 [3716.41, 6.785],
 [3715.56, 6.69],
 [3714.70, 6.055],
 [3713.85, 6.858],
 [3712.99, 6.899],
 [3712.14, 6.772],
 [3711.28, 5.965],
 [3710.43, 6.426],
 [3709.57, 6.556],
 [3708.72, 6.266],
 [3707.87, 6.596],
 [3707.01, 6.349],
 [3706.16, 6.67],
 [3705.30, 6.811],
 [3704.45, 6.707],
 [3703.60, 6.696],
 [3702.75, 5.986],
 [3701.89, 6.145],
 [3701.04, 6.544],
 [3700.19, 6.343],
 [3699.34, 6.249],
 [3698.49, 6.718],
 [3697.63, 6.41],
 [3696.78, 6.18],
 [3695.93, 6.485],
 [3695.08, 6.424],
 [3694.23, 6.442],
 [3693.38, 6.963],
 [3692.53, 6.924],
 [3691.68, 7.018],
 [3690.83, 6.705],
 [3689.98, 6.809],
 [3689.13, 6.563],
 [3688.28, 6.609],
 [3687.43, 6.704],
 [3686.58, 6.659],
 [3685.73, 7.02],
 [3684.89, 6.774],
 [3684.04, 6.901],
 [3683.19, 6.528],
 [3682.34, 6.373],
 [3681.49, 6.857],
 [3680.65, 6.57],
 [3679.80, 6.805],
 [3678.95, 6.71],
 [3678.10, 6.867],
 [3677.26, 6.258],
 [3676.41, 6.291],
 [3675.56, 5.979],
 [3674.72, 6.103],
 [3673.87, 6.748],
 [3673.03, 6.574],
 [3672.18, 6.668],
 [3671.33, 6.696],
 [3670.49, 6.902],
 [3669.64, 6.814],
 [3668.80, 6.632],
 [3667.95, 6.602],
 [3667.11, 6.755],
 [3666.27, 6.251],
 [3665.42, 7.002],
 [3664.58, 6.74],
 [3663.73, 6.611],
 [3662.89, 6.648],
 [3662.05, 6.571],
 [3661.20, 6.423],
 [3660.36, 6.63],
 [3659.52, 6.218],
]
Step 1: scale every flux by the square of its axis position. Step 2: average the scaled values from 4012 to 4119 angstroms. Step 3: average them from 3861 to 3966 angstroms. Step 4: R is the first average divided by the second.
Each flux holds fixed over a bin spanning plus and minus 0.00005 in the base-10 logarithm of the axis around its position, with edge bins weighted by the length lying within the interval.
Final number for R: 0.98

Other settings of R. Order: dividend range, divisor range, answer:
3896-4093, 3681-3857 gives 0.96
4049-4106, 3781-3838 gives 1.04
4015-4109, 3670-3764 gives 0.97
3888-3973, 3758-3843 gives 1.01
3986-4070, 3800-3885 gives 0.92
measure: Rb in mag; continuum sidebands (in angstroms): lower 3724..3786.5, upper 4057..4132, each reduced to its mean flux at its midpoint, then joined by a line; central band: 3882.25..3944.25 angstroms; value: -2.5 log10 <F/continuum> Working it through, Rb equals 0.05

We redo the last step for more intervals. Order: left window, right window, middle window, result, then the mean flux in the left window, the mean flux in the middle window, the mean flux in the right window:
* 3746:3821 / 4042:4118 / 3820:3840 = 0.02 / 6.24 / 6.02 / 5.47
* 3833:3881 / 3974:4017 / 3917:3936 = 0.01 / 6.28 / 5.68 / 5.23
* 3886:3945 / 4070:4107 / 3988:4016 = 0.12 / 5.77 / 5.09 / 5.6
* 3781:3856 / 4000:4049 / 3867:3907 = -0.06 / 6.06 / 6.05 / 5.09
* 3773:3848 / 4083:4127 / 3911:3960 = 0.03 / 6.07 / 5.72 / 5.62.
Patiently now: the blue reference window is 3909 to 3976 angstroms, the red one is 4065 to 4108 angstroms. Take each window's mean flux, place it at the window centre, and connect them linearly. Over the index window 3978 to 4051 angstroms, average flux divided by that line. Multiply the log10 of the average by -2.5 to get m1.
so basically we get 0.112 mag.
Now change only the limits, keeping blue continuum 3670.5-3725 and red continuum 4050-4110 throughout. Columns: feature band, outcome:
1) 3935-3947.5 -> 0.04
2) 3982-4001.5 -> 0.13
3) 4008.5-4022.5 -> 0.12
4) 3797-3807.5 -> 0.07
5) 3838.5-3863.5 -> -0.03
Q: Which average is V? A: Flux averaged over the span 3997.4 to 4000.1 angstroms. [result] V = 4.97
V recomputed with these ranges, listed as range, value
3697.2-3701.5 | 6.45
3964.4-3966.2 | 5.96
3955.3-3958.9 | 6.15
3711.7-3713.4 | 6.83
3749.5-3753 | 6.59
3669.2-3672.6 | 6.77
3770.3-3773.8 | 6.31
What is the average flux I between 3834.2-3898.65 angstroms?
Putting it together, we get 6.2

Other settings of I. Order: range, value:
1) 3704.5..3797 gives 6.48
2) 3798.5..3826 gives 5.92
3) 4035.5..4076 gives 5.19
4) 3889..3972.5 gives 5.79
